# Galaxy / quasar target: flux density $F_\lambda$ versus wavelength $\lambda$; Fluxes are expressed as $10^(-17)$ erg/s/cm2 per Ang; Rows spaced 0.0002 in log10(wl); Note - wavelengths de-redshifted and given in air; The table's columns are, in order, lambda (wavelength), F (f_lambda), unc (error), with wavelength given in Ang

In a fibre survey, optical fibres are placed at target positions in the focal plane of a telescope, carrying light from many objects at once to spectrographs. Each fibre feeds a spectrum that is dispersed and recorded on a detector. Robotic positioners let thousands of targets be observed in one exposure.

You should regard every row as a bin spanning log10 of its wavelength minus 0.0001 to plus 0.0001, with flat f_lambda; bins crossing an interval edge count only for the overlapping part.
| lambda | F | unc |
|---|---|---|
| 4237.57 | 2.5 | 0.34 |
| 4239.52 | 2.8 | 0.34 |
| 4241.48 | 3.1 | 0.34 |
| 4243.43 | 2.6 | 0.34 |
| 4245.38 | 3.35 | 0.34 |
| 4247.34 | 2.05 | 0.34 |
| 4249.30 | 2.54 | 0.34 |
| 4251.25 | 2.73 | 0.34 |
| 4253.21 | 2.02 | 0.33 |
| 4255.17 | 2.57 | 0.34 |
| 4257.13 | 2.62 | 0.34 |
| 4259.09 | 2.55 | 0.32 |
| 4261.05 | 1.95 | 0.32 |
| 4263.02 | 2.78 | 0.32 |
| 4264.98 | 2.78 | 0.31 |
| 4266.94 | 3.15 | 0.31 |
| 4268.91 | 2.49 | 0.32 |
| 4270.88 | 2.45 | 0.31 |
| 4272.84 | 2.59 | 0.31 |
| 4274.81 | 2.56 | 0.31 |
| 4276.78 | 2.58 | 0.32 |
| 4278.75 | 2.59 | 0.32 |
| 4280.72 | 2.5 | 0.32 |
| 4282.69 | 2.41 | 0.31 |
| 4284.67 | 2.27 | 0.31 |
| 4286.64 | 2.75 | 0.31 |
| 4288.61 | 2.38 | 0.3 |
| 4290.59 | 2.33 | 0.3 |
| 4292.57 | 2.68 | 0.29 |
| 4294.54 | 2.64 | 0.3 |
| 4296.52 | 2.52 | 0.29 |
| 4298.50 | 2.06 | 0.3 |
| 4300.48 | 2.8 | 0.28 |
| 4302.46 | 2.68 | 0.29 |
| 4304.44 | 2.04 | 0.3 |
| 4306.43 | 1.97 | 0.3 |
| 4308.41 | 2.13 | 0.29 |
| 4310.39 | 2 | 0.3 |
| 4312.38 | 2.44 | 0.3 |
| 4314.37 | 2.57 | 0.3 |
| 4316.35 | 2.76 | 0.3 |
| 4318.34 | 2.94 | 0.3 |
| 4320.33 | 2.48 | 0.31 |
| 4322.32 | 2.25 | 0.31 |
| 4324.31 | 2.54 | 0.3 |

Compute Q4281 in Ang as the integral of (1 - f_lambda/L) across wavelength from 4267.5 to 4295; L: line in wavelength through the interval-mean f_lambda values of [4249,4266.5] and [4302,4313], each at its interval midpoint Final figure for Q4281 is -1.90 Ang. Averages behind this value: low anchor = 2.52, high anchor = 2.18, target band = 2.52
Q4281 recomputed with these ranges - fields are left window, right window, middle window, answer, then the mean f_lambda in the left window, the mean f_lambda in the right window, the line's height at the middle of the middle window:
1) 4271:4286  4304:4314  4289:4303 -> -1.4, 2.5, 2.15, 2.3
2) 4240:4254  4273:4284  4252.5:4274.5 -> 0.3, 2.64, 2.52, 2.58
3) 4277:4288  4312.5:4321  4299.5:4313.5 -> 1.7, 2.51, 2.67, 2.62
